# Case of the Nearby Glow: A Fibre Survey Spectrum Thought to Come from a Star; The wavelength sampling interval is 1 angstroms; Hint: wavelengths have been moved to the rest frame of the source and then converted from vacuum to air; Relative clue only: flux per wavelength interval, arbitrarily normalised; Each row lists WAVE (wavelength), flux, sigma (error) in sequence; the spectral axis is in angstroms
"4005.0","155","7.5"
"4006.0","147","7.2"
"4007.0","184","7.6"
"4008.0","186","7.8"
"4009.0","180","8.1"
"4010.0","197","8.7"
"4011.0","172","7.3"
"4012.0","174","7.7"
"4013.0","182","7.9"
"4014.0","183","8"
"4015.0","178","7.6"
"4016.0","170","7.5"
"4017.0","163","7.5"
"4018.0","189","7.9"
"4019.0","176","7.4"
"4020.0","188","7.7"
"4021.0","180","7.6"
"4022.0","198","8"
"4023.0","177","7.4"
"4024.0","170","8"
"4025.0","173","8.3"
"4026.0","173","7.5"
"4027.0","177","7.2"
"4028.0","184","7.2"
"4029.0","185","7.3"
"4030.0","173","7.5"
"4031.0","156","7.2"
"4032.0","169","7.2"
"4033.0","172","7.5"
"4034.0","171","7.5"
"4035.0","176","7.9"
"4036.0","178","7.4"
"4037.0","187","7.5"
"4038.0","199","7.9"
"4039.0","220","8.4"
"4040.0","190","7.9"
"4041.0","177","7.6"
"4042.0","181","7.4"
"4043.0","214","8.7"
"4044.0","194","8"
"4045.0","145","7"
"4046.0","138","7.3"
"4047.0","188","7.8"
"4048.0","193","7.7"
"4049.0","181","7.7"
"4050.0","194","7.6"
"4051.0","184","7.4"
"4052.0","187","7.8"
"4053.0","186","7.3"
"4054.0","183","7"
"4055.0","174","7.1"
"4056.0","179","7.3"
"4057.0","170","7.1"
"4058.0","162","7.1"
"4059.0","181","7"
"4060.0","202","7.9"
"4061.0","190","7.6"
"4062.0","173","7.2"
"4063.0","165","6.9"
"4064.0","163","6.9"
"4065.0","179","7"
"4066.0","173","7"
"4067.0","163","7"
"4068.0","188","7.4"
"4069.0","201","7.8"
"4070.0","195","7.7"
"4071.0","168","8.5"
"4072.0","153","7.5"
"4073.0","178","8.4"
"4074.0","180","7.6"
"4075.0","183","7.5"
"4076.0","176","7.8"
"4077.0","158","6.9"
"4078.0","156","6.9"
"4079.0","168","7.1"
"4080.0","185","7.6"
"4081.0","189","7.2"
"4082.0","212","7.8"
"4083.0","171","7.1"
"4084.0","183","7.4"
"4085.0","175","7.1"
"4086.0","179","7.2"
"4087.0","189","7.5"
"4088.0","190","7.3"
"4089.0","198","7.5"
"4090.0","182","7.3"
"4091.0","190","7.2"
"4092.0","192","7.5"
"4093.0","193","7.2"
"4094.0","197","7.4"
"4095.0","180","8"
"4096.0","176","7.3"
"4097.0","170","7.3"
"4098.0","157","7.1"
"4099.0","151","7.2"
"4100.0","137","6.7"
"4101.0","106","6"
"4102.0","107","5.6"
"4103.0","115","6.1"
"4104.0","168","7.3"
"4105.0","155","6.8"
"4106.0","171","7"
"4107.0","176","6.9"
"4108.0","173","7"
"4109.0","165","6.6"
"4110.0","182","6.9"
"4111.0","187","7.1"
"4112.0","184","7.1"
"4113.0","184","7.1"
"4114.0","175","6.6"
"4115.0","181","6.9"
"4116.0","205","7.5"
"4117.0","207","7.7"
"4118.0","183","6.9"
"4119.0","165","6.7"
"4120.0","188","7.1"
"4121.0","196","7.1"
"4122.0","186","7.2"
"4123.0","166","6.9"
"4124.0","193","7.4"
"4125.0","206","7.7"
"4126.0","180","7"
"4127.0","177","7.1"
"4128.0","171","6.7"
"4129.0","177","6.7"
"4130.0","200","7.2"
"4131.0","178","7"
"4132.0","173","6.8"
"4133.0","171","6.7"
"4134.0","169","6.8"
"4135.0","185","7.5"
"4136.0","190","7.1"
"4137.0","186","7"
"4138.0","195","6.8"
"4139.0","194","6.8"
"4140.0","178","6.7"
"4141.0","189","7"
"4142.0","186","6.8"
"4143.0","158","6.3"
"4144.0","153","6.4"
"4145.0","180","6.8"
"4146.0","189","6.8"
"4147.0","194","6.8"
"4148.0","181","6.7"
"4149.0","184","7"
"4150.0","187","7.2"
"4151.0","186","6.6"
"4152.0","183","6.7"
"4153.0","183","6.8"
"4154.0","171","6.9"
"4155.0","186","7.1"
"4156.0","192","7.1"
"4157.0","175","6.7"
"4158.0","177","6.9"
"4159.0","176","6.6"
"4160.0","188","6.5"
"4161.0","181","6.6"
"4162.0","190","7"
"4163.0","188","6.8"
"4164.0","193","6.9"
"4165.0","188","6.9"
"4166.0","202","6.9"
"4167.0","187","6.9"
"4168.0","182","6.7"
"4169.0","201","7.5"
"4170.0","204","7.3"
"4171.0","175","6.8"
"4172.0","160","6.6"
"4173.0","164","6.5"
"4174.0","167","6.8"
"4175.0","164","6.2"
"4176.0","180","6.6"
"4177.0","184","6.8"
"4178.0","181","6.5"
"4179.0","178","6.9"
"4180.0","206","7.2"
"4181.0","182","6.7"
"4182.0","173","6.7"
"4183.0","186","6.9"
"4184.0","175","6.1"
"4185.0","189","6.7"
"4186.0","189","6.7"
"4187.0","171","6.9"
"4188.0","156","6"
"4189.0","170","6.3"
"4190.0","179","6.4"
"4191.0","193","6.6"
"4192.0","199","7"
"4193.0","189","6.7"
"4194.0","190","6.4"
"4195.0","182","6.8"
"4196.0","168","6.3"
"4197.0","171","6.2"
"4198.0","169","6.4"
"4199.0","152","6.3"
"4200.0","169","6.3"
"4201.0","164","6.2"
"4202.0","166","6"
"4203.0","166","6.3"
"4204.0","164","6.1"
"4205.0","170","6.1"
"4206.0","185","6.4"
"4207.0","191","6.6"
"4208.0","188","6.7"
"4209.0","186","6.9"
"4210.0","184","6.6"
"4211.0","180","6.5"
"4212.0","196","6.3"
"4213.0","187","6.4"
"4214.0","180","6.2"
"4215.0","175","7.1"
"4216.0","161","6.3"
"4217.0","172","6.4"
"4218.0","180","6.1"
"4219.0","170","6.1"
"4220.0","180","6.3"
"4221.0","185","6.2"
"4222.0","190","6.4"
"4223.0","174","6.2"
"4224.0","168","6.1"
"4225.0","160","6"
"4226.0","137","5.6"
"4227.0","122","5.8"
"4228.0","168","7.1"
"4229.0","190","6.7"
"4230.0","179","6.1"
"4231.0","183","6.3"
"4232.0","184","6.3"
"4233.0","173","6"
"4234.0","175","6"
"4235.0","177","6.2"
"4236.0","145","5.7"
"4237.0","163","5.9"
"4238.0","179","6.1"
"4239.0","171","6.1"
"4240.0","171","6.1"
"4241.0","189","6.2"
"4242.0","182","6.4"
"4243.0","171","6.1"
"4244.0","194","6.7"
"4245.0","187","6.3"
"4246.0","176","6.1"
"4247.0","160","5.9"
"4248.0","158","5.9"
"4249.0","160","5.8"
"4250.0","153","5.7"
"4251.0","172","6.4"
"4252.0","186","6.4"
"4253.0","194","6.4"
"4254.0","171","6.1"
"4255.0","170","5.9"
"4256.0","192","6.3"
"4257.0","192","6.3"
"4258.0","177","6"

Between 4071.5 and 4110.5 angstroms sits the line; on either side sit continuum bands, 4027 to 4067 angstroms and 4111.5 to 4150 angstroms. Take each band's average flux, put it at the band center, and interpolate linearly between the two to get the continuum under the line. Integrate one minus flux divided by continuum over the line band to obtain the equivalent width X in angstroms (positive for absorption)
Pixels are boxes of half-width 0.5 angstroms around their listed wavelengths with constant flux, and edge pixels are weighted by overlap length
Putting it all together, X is 2.3 angstroms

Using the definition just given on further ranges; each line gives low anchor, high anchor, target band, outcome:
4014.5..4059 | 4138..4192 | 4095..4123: 1.9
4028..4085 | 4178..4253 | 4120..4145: -0.6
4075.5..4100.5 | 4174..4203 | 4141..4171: -1.1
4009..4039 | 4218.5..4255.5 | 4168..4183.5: -0.6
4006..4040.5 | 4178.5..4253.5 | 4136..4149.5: -0.4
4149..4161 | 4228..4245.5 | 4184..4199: 0.1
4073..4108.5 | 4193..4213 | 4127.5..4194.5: -2.9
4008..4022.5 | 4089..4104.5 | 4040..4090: -2.9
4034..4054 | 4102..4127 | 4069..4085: 0.3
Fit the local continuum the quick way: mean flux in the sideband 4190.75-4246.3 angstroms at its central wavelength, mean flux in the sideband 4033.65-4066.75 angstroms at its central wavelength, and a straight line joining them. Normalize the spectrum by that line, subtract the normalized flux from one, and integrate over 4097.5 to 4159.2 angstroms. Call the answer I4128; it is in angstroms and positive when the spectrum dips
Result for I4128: 0.7 angstroms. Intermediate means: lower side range 181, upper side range 175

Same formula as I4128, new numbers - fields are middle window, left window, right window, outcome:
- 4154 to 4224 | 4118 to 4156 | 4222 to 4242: -1.8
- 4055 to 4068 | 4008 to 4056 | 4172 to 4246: 0.3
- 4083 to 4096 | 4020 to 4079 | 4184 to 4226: -0.6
